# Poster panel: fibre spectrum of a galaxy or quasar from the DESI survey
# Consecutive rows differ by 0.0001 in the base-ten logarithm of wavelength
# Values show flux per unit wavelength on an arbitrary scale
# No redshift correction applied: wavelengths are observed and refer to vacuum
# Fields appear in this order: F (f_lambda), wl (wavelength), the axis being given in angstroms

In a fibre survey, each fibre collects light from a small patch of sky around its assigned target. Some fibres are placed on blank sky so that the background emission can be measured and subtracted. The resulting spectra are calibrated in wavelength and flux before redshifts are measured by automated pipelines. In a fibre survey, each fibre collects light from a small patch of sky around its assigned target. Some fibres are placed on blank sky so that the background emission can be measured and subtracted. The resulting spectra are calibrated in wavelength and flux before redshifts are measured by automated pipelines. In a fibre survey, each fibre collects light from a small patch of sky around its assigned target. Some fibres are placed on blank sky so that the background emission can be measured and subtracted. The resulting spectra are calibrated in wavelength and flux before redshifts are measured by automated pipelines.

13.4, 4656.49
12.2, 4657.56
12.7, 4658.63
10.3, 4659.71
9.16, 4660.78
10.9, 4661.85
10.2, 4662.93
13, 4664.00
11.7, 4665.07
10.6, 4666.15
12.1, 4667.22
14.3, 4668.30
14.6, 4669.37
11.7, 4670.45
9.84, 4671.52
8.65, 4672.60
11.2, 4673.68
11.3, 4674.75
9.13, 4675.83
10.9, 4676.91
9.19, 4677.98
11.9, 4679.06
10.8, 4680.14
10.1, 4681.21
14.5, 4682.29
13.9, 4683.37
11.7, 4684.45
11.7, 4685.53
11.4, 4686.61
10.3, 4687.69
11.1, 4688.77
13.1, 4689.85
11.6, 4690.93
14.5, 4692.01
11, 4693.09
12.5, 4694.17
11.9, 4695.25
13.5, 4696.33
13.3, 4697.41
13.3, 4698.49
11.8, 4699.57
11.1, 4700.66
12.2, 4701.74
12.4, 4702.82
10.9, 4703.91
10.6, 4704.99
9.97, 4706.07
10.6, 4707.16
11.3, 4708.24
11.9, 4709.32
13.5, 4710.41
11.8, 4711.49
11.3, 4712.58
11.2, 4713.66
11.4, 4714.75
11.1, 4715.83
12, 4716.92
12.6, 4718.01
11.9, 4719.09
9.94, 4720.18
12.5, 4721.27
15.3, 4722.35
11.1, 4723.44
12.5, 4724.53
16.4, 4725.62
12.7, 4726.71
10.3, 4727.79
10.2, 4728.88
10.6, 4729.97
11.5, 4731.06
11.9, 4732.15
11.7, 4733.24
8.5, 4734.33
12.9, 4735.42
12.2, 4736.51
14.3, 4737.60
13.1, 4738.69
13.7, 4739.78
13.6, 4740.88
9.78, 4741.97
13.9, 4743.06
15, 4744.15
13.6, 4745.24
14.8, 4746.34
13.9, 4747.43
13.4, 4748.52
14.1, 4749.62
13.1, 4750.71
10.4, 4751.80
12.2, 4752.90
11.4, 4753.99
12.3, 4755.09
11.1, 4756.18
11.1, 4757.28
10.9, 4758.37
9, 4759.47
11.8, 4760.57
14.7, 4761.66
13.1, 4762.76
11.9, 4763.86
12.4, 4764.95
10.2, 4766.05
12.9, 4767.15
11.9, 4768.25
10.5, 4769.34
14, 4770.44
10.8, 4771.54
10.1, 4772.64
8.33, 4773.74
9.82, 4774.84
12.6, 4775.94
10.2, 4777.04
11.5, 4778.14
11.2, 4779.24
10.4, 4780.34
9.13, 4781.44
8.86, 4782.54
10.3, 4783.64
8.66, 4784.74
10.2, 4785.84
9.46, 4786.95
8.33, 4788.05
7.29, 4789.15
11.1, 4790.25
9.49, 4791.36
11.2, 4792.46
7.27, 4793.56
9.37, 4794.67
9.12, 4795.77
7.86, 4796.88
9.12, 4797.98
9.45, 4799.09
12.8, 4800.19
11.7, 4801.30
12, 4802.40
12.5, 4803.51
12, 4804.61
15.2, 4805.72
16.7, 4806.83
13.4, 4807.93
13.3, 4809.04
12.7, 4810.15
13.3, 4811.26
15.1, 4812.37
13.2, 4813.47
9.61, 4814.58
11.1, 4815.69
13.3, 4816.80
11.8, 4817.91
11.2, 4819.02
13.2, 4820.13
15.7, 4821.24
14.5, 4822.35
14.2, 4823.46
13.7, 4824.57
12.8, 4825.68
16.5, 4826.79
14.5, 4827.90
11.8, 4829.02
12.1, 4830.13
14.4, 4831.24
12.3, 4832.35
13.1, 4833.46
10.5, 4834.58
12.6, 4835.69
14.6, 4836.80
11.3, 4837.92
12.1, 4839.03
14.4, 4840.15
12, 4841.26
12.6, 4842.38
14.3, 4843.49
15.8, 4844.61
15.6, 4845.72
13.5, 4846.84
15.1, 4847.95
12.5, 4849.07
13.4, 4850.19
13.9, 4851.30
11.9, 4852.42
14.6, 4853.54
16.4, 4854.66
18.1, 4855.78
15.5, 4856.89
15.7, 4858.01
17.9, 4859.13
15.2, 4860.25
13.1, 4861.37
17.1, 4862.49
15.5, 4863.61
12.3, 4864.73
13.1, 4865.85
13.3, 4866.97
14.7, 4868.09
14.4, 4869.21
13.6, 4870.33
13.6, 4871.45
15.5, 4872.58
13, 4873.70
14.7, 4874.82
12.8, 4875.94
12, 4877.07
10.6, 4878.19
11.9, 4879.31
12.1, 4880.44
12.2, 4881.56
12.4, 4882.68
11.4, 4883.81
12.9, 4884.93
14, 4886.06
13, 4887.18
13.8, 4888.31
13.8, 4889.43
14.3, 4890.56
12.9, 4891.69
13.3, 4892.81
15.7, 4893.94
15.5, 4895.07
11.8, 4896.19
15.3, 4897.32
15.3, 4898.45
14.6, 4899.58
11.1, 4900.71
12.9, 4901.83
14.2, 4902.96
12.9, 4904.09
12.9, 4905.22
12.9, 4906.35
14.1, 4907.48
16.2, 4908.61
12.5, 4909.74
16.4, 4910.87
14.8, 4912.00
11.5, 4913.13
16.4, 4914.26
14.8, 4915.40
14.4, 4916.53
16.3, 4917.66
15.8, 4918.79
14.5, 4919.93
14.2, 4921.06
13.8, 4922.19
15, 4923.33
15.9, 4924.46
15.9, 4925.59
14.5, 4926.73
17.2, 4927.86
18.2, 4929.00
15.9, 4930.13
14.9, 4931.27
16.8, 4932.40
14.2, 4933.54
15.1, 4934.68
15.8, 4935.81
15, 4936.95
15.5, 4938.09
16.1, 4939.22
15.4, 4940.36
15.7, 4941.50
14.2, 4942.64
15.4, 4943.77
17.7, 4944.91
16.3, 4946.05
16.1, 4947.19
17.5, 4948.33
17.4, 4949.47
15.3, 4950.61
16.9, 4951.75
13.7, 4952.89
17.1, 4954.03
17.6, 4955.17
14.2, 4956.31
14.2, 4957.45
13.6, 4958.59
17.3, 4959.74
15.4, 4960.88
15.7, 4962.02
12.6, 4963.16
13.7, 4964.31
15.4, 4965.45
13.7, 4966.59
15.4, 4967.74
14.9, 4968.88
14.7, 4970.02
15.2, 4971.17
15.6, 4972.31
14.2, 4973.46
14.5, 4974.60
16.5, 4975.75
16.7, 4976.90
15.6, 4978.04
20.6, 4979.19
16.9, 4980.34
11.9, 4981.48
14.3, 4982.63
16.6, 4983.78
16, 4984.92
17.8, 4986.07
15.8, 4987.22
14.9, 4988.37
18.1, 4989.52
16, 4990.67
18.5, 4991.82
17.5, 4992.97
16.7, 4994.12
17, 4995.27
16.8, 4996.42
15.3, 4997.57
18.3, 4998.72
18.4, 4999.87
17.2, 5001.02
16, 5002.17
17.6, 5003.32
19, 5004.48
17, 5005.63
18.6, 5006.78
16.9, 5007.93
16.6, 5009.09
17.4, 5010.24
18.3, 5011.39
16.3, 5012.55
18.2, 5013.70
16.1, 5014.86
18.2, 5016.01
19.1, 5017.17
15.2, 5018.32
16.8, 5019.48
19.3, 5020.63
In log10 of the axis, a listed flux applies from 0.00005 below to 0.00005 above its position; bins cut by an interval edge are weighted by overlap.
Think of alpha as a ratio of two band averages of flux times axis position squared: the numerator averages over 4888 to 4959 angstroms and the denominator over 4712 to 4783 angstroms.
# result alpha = 1.36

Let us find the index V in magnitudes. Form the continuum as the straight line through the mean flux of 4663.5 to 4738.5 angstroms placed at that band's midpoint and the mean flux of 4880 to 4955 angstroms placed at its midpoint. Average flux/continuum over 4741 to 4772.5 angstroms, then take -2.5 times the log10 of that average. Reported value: 0.02 mag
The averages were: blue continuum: 11.8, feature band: 12.3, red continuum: 14.7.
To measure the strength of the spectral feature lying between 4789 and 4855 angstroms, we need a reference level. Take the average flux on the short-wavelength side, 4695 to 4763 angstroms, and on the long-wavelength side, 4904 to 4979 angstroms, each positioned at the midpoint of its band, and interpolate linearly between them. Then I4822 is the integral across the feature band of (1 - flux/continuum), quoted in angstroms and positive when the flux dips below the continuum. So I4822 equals 4.3 angstroms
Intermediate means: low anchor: 12.2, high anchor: 15.3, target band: 12.7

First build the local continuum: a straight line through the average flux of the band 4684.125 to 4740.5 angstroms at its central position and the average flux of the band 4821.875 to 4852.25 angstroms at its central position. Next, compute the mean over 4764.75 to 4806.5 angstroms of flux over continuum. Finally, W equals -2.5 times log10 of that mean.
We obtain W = 0.22 mag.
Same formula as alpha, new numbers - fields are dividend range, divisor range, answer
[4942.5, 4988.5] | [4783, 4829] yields 1.41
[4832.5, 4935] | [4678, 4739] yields 1.27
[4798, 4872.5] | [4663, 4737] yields 1.23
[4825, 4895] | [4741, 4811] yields 1.25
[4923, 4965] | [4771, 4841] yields 1.41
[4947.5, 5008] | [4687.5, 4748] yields 1.47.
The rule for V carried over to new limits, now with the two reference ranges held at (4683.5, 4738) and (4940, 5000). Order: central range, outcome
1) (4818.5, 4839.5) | 0.04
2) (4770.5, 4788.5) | 0.27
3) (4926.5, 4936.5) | -0.04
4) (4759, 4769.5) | 0.07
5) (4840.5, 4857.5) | -0.02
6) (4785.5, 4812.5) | 0.19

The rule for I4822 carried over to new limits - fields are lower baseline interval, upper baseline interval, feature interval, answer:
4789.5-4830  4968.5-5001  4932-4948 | -0.4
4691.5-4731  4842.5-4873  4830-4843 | 1.4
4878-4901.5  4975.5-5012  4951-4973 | 1.0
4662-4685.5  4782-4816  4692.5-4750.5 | -4.8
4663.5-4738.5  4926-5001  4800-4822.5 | 0.8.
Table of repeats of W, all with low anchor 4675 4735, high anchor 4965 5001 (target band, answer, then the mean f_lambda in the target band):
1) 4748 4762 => 0.05 mag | 11.9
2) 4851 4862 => -0.08 mag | 15.3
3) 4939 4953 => -0.03 mag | 16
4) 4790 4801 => 0.34 mag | 9.68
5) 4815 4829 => 0.01 mag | 13.4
